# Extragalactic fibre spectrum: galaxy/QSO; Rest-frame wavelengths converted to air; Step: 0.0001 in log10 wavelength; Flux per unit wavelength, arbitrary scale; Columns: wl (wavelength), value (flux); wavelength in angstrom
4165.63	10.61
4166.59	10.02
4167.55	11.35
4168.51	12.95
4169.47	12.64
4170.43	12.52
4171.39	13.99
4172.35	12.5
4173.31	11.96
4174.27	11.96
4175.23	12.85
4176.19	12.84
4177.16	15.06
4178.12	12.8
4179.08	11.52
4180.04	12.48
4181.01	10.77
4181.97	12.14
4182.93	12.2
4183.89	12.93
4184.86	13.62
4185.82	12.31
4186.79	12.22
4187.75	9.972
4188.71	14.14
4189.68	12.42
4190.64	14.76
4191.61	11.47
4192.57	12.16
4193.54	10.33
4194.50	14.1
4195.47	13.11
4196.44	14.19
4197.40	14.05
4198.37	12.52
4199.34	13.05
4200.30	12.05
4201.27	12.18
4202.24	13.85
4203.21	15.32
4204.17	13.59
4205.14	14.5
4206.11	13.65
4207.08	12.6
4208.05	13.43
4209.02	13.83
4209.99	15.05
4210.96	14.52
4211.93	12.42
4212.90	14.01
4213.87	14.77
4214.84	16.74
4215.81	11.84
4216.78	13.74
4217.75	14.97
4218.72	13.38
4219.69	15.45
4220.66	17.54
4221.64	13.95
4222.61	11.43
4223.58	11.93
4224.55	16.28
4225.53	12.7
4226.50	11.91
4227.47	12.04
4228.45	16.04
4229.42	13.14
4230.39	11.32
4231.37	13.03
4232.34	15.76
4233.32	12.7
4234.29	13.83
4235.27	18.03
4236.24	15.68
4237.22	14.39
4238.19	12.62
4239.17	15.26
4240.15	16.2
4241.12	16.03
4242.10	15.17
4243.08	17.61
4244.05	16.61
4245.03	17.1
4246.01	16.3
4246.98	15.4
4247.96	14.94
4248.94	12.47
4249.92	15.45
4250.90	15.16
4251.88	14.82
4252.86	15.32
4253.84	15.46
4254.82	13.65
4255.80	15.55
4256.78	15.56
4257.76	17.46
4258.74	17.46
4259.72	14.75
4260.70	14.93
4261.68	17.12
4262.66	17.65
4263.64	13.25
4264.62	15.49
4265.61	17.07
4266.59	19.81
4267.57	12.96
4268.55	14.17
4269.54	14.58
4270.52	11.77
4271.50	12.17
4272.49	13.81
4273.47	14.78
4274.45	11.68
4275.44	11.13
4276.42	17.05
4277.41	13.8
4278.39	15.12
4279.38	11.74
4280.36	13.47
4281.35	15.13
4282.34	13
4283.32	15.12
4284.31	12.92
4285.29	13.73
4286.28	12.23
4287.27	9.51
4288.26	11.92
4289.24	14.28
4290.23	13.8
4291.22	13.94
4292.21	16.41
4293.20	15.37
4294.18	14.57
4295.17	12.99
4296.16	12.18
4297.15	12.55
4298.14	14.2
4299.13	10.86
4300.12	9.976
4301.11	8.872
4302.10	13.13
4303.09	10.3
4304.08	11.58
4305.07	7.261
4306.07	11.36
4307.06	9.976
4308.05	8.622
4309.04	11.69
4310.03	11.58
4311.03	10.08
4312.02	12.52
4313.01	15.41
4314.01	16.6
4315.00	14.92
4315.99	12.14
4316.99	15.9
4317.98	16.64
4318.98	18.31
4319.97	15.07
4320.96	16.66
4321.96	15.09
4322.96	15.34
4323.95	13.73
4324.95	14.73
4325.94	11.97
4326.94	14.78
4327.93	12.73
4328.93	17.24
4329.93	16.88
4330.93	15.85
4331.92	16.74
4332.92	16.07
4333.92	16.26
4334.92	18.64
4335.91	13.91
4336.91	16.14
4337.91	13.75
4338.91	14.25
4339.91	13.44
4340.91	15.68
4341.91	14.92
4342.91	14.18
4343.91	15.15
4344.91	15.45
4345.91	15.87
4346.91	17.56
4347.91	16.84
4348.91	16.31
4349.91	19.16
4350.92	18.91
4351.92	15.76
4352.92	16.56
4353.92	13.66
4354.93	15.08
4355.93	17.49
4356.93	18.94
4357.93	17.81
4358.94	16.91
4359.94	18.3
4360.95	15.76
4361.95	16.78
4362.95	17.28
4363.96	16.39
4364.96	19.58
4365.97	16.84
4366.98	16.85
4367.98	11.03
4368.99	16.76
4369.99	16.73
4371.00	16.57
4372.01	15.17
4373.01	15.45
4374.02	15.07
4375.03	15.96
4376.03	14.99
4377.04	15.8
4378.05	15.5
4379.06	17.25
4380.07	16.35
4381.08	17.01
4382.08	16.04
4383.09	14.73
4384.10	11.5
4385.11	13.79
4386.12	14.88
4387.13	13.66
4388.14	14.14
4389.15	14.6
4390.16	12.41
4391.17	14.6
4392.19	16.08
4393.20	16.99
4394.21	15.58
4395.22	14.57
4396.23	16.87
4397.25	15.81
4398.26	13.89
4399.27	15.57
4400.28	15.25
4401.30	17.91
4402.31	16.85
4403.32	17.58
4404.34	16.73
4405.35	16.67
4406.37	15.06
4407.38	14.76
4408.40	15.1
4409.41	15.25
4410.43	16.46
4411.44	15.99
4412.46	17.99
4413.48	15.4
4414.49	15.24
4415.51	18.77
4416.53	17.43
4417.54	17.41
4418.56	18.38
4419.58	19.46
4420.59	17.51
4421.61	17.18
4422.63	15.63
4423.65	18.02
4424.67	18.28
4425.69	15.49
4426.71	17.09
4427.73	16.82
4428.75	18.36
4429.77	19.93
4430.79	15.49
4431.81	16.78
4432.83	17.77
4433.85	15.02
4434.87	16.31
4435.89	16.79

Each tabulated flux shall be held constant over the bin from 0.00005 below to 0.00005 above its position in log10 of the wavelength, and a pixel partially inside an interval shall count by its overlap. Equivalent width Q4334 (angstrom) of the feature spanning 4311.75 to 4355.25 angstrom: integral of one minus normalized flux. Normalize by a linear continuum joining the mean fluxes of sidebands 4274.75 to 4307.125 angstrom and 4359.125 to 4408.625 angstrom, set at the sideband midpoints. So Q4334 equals -4.45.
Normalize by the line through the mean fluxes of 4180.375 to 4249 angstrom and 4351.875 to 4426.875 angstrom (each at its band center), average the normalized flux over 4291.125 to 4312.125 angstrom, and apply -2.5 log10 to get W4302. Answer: 0.26 mag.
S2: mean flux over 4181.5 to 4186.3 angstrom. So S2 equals 12.7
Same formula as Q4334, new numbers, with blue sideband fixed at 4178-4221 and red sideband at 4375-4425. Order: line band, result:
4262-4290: 0.76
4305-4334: 1.49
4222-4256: -1.89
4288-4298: 0.47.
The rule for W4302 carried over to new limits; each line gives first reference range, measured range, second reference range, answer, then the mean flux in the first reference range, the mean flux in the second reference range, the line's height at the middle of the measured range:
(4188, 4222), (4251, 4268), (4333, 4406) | -0.10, 13.7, 15.9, 14.4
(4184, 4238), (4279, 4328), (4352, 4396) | 0.13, 13.6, 15.8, 14.8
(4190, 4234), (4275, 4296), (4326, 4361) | 0.10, 13.6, 16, 15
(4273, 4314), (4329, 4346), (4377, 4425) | -0.11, 12.6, 16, 14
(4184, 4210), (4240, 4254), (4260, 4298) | -0.14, 13.1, 14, 13.7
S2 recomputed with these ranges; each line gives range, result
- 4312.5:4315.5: 15.6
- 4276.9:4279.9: 13.6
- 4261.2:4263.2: 17.3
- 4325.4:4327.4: 13.4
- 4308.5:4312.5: 11.4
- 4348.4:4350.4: 17.7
